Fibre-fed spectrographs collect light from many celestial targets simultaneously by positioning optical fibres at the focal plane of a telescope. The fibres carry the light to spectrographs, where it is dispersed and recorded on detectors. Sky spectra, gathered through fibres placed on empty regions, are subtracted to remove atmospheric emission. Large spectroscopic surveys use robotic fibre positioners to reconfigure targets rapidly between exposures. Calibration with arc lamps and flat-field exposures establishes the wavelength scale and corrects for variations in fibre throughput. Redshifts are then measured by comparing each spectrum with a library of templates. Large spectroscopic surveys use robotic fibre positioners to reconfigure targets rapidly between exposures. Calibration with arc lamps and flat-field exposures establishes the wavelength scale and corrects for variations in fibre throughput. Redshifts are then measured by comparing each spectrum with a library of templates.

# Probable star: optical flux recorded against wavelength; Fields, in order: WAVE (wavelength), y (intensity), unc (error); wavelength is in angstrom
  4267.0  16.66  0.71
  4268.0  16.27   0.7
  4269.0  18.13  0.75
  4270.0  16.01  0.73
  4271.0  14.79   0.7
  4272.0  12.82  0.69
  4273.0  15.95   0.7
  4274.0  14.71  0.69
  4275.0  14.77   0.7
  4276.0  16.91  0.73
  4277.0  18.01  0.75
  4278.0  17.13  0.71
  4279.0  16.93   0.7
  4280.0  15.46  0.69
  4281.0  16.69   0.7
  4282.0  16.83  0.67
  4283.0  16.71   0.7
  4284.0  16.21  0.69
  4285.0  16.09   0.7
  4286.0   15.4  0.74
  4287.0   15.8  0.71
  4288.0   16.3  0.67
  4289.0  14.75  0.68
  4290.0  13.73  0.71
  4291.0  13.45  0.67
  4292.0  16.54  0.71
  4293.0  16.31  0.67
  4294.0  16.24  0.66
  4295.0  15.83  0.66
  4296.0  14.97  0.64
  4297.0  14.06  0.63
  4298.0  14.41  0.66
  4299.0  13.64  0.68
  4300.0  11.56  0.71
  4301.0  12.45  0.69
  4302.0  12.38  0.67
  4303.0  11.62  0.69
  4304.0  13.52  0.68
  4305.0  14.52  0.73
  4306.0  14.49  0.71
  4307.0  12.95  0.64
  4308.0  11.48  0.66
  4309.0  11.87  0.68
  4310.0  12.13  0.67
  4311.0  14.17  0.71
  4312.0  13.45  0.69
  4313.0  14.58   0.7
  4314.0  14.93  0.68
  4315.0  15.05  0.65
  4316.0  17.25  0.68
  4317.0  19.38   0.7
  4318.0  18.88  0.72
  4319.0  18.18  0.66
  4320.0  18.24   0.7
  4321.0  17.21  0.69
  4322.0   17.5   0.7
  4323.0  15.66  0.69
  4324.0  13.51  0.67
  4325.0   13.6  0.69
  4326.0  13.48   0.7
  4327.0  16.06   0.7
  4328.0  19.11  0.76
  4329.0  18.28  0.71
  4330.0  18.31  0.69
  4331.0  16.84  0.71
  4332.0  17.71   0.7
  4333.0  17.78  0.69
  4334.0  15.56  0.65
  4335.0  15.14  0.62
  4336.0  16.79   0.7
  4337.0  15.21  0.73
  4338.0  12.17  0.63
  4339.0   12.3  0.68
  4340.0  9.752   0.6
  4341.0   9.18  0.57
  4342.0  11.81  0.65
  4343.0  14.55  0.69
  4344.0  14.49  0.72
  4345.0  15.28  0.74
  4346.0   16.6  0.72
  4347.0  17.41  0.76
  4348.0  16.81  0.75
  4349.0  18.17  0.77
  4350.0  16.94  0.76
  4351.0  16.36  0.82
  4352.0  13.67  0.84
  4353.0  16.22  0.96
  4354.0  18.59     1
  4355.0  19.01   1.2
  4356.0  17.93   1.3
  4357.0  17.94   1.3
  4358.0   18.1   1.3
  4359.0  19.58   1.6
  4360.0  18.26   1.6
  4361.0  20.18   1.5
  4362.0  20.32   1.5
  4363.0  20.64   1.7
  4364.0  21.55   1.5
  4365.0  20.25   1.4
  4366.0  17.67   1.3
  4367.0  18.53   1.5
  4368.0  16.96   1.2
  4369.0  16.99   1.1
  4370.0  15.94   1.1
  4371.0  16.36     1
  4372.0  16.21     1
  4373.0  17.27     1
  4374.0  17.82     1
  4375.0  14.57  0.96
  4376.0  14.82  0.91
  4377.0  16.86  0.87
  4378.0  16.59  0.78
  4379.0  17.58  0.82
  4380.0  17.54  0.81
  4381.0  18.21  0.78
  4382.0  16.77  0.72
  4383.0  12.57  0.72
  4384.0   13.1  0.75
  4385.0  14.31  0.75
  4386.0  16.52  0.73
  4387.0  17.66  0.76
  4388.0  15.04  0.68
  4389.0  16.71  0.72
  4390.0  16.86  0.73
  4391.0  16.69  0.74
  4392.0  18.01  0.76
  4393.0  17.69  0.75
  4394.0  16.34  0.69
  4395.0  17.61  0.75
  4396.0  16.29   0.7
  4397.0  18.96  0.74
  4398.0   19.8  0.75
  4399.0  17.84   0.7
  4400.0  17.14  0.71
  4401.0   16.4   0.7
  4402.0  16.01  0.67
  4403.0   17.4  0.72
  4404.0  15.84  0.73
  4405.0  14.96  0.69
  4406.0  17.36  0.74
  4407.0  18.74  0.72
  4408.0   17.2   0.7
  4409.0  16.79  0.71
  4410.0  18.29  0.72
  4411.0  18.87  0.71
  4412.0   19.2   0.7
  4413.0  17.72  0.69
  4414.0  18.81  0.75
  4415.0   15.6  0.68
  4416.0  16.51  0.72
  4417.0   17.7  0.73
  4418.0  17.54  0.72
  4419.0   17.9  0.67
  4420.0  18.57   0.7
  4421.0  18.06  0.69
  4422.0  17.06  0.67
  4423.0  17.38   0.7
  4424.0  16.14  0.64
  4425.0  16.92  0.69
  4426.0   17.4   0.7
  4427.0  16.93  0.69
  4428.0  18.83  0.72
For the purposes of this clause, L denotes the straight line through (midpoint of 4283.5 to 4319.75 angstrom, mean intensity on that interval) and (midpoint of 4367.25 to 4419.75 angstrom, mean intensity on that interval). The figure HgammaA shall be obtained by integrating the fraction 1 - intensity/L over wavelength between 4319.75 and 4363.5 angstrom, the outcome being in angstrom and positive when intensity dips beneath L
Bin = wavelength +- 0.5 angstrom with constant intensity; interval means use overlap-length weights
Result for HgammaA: -1.8 angstrom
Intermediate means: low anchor 14.7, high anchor 16.9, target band 16.3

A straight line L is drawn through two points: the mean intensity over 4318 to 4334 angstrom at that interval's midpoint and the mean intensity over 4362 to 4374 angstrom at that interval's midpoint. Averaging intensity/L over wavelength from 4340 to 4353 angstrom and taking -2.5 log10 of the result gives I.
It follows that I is 0.17 mag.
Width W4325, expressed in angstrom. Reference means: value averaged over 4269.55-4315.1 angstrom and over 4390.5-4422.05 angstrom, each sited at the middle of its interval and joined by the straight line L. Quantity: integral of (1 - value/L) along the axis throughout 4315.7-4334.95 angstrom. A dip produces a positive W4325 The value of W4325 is -1.7 angstrom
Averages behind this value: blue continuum 14.7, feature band 16.9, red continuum 17.5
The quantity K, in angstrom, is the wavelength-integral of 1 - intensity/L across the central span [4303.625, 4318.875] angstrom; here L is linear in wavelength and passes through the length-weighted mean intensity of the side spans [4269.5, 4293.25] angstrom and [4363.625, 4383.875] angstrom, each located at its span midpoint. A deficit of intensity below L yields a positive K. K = 1.4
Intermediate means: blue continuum 15.8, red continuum 17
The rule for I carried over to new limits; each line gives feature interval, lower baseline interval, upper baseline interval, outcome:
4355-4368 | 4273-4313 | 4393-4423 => -0.170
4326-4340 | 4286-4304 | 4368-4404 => -0.043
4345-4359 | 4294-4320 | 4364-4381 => -0.059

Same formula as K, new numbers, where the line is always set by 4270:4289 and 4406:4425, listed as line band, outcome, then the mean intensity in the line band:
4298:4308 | 1.99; 13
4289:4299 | 0.71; 15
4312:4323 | -0.31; 16.9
